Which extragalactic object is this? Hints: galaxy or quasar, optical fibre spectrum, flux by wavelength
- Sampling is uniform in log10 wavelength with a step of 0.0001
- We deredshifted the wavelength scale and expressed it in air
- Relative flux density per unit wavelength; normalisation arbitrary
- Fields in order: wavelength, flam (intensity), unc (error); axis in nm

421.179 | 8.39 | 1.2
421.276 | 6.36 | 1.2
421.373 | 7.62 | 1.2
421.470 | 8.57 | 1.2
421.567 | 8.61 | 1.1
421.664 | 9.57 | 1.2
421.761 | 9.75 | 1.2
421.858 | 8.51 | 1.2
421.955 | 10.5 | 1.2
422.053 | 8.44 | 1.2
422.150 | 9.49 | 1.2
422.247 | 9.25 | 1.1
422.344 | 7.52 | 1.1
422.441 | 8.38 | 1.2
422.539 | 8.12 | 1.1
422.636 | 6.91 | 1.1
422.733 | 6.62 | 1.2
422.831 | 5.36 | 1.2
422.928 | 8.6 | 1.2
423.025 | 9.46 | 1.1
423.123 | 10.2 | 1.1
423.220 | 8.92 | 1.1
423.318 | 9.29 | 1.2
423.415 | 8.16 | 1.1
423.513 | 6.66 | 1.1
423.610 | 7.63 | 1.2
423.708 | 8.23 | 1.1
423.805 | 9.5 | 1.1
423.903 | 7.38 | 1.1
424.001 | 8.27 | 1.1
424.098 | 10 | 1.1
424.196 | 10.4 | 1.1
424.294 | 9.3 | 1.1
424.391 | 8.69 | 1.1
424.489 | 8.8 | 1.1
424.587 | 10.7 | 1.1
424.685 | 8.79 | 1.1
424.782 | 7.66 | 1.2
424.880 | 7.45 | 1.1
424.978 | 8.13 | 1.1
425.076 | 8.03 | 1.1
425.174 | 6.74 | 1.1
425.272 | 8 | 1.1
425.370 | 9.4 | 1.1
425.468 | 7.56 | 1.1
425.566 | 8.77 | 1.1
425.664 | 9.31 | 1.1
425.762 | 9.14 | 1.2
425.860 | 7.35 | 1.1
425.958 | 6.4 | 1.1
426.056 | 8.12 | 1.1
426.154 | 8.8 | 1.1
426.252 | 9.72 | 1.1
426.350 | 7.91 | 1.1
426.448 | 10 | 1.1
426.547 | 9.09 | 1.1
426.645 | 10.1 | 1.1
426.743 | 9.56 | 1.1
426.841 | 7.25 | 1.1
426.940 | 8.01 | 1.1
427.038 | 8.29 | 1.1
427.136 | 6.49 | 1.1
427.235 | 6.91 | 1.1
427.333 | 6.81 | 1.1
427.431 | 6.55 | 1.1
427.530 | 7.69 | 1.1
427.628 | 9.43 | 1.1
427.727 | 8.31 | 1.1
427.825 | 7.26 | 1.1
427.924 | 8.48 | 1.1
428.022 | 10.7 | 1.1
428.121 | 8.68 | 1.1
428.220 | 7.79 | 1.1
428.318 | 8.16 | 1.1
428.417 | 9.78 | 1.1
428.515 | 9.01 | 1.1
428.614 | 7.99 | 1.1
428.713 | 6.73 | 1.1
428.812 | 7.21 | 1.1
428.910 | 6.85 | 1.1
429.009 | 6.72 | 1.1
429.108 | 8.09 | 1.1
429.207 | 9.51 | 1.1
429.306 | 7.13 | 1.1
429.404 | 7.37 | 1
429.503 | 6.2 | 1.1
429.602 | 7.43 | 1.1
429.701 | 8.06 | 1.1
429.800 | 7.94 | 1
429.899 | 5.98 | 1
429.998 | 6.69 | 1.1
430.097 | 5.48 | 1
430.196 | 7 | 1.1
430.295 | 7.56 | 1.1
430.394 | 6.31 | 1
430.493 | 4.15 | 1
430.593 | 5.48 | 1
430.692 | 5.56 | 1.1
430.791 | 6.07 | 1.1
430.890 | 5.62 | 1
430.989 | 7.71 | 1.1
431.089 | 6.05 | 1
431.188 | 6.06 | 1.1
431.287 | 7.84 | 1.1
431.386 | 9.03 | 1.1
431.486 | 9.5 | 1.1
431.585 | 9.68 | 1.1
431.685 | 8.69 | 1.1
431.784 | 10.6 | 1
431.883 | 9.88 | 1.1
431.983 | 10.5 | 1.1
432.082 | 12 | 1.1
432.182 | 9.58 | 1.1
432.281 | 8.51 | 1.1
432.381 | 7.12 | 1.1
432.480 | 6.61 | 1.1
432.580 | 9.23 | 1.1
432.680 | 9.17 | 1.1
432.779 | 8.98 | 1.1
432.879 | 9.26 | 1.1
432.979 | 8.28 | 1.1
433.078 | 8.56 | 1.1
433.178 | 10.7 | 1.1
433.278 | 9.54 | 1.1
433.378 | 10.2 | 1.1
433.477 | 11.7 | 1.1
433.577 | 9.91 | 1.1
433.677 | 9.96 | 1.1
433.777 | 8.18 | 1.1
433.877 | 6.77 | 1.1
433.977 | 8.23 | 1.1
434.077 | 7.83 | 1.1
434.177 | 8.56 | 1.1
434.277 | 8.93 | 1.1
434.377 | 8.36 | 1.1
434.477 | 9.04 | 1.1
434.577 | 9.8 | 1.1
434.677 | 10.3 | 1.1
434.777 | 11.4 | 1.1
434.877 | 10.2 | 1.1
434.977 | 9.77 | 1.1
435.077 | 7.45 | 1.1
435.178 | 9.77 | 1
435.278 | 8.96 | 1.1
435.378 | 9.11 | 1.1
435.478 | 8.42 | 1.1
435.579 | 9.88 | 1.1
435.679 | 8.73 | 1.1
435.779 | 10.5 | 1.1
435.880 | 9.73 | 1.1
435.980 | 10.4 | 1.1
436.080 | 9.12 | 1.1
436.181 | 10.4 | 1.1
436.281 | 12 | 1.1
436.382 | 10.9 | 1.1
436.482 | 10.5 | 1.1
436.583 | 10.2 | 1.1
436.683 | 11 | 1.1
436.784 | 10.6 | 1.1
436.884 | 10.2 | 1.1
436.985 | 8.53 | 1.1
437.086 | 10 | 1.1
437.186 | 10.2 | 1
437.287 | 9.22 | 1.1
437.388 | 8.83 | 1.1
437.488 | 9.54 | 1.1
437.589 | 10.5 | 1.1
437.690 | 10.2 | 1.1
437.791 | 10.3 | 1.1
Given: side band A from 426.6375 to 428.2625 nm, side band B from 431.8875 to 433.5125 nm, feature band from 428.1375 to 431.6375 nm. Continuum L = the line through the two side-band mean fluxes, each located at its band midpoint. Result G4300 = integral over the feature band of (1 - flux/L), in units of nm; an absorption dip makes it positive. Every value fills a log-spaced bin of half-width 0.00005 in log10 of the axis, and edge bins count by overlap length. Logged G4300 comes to 0.565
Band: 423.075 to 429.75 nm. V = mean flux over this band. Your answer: 8.28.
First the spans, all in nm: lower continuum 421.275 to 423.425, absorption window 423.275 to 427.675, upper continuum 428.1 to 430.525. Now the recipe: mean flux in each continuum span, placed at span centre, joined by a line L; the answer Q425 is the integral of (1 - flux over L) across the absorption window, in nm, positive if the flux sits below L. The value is -0.21 nm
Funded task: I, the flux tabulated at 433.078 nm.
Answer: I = 8.56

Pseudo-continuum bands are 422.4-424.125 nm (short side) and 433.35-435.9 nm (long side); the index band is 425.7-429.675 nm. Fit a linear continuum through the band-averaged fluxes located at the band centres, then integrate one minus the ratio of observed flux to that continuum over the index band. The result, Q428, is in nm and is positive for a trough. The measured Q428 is 0.24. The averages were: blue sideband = 8.18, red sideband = 9.28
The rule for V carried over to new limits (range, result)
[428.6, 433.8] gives 8.04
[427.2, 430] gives 7.8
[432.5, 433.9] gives 9.3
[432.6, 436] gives 9.3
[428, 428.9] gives 8.31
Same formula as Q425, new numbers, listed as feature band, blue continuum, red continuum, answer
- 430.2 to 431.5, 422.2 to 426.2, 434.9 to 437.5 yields 0.36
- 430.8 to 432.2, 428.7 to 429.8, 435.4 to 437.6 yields -0.07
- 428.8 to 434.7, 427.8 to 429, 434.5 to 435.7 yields 0.47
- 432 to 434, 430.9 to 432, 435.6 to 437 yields -0.02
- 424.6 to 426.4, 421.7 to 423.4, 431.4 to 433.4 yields 0.11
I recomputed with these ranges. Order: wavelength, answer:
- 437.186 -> 10.2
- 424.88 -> 7.45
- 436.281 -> 12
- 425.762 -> 9.14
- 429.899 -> 5.98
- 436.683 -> 11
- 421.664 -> 9.57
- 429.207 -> 9.51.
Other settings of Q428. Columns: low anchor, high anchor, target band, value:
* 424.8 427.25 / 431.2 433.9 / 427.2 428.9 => 0.10 nm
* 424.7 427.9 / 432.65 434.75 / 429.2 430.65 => 0.32 nm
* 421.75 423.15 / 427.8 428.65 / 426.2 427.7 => 0.07 nm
